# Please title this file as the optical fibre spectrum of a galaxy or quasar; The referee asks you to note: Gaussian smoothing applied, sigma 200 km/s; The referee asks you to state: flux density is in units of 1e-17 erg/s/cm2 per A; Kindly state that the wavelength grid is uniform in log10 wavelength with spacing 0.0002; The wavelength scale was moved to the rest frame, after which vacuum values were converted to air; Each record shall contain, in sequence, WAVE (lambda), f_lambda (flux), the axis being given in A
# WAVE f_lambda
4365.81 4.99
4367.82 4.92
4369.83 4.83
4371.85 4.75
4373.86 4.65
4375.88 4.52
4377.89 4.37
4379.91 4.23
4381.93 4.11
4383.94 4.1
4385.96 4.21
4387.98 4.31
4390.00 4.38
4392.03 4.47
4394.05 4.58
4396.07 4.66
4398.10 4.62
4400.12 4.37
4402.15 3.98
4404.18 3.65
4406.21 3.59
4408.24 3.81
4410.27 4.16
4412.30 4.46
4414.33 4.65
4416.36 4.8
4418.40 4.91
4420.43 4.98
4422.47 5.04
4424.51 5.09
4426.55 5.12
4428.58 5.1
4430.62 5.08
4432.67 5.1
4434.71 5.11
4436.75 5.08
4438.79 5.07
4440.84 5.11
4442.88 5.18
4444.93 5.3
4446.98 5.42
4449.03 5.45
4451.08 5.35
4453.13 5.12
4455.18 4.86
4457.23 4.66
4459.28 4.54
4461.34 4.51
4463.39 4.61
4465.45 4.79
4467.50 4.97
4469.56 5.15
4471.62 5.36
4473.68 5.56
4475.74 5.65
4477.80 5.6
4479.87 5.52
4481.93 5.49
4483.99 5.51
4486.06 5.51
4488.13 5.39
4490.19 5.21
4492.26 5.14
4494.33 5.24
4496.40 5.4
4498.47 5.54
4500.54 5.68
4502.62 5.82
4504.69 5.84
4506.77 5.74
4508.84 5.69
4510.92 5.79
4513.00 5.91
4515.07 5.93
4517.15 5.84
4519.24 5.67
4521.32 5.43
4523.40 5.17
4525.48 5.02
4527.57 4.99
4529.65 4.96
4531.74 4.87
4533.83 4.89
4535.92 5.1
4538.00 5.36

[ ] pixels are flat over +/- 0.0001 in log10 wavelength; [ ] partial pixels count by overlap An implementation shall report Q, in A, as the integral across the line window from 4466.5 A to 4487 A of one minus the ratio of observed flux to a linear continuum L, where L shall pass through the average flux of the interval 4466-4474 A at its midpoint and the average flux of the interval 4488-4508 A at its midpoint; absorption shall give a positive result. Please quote -0.6 A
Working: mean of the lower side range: 5.21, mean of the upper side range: 5.51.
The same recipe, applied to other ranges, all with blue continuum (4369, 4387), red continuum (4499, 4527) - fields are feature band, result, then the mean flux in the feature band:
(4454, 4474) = 1.2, 4.88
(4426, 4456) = -1.1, 5.17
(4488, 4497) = 0.3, 5.26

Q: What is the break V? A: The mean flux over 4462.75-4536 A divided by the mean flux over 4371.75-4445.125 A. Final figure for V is 1.2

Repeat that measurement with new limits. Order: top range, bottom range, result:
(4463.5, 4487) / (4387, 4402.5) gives 1.20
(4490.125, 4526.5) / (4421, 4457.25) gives 1.08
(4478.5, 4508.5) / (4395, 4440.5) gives 1.18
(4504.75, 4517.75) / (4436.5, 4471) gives 1.16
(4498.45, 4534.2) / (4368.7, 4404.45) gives 1.25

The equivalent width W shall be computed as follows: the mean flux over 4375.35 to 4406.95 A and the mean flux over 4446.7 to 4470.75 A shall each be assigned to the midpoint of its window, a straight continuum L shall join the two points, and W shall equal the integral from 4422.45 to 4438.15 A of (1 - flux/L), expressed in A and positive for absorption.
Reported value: -1.5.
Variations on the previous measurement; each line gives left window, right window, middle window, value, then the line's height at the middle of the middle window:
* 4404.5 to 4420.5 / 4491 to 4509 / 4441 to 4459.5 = -1.0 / 4.87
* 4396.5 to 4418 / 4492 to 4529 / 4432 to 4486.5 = -3.0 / 4.9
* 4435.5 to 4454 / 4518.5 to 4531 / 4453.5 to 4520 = -2.2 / 5.21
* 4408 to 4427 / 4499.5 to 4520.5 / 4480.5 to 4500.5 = 0.6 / 5.56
